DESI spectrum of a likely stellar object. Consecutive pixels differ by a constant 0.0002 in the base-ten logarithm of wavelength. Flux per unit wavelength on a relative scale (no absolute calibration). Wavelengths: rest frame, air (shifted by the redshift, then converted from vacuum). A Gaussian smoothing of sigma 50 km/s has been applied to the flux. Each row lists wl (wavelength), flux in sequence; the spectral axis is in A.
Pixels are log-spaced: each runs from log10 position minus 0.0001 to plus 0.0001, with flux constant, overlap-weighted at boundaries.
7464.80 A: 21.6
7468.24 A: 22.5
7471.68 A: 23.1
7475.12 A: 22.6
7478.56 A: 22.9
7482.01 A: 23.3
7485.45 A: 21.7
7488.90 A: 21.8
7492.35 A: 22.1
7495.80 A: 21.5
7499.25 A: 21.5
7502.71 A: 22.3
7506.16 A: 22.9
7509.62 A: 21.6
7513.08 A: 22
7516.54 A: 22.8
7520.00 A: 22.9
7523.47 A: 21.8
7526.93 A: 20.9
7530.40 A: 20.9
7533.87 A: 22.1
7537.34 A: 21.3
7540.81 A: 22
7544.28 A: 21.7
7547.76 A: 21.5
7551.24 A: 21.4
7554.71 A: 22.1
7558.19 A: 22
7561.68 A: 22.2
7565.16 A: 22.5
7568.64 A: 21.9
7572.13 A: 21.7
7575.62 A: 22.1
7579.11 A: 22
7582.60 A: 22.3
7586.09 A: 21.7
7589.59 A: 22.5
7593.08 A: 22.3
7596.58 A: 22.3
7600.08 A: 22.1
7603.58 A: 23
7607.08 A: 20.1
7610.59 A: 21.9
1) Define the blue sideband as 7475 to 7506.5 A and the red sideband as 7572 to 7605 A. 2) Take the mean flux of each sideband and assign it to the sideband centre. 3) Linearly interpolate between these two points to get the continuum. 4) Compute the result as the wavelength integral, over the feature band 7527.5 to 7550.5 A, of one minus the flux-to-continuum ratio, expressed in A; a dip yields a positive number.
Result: 0.7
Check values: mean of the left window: 22.2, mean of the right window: 22.2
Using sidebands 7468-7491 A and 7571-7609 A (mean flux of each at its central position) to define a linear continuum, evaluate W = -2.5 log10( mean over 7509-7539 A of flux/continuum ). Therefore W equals 0.03 mag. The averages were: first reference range 22.6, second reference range 22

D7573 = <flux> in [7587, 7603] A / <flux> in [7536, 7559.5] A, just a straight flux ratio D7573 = 1.03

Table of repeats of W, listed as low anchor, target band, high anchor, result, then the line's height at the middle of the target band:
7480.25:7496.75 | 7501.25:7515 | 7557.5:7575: -0.01 mag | 22.1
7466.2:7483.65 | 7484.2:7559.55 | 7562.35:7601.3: 0.03 mag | 22.5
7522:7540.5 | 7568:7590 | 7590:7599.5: 0.00 mag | 22.1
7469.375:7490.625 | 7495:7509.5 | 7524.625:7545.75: 0.00 mag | 22.1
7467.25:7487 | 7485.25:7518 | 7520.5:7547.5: 0.01 mag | 22.2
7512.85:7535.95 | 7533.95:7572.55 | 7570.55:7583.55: 0.00 mag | 22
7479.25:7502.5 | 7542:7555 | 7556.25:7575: 0.02 mag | 22.1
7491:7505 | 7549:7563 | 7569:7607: 0.01 mag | 22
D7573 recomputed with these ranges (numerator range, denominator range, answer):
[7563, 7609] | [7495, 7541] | 1.01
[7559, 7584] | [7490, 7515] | 1.00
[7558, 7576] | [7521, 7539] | 1.03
